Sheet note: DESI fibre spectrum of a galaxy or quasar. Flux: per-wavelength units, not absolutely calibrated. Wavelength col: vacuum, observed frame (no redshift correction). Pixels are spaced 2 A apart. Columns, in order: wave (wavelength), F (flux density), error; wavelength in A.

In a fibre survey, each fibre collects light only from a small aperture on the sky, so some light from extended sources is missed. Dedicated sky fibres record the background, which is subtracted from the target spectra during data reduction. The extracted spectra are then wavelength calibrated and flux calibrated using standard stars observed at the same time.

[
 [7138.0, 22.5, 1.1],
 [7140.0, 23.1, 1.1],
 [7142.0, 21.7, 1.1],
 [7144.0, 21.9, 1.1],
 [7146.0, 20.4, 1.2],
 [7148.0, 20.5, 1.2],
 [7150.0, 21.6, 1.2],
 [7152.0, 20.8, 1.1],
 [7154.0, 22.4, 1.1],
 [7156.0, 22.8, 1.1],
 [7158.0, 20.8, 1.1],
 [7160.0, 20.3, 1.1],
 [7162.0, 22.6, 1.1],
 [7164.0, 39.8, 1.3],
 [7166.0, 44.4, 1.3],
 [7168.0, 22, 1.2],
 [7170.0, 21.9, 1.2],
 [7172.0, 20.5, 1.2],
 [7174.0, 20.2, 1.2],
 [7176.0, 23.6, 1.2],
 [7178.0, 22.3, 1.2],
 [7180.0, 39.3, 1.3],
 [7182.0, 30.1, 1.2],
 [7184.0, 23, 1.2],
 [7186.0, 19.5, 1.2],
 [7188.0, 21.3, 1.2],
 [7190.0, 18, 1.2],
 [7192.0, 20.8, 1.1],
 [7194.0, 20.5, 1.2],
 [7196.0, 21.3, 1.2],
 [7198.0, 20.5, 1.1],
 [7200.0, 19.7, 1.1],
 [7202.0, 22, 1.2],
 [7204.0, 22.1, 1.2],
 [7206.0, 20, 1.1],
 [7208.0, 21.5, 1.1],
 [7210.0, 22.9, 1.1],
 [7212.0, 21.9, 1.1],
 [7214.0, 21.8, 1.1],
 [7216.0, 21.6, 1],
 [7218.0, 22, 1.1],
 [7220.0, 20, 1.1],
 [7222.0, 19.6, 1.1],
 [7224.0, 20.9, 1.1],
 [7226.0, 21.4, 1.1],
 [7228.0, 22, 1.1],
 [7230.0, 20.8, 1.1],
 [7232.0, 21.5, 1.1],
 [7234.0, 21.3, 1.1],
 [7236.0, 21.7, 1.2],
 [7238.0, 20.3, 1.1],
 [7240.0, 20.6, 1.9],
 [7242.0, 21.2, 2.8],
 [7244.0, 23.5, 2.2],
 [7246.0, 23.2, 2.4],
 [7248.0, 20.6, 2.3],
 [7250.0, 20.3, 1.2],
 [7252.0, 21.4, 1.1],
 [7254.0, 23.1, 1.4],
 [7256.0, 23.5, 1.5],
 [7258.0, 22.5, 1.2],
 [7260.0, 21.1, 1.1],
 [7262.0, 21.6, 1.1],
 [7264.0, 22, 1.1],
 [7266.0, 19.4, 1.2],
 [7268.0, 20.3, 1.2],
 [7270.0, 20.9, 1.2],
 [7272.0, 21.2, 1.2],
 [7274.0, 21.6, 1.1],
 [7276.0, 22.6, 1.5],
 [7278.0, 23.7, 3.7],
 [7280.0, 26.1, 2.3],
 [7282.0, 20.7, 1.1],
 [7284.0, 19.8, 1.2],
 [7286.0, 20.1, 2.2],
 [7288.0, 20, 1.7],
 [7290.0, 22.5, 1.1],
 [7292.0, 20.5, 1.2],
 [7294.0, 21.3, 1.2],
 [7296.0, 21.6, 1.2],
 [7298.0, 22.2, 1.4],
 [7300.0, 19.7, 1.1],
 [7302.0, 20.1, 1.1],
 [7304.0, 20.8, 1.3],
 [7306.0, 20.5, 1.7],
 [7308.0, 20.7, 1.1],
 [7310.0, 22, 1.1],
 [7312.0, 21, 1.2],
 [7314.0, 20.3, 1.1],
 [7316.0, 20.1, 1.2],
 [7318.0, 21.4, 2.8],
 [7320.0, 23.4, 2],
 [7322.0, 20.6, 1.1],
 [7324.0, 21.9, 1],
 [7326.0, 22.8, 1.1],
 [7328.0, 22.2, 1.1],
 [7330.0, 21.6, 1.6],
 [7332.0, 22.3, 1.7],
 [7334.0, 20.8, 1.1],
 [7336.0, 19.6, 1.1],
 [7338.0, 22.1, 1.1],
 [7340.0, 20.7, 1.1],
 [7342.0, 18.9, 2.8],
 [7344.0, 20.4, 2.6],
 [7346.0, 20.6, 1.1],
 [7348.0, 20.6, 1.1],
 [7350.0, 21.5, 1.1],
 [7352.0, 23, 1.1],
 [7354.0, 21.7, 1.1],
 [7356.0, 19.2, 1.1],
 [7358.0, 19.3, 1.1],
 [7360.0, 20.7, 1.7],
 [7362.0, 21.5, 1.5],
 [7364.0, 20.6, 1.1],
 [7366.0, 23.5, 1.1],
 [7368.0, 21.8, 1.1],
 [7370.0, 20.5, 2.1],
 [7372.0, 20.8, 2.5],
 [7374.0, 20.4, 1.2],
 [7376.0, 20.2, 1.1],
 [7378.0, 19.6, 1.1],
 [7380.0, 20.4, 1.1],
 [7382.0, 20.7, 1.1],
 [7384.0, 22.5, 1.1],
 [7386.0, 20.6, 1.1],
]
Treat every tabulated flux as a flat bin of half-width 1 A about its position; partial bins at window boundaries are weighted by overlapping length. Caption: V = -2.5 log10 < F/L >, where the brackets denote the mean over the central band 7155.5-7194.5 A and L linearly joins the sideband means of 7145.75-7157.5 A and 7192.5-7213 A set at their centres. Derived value -0.16 mag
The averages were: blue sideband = 21.5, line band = 24.8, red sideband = 21.2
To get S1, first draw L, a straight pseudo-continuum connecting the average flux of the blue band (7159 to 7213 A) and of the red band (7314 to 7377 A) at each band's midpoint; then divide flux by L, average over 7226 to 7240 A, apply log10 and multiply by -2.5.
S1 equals 0.09 mag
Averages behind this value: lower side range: 23.8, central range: 21.2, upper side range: 21.1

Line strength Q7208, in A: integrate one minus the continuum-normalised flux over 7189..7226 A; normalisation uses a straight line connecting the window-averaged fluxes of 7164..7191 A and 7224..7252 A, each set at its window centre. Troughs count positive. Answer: 4.0 A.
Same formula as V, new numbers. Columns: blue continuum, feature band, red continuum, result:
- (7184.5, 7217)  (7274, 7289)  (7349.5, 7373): -0.038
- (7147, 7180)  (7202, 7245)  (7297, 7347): 0.092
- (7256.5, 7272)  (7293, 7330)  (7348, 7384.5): -0.009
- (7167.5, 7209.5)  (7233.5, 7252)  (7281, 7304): 0.007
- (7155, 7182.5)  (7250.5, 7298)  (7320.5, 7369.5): 0.080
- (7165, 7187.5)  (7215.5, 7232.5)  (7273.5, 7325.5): 0.150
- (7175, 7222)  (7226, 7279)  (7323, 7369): 0.016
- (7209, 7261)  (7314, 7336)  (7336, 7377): -0.026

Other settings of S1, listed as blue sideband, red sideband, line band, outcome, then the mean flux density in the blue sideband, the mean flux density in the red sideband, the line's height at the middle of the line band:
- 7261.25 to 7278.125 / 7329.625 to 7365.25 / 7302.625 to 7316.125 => 0.016 mag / 21.4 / 20.8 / 21.1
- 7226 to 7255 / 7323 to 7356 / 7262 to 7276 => 0.019 mag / 21.5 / 21.2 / 21.4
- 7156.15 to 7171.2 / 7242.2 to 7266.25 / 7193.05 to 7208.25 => 0.191 mag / 27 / 21.9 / 24.9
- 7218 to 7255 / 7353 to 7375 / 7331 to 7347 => 0.016 mag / 21.3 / 20.9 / 21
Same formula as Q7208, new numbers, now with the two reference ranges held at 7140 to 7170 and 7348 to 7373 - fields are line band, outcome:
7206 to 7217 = 0.78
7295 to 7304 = 0.49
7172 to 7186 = -0.92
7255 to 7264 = 0.22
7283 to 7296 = 0.86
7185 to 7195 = 1.58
